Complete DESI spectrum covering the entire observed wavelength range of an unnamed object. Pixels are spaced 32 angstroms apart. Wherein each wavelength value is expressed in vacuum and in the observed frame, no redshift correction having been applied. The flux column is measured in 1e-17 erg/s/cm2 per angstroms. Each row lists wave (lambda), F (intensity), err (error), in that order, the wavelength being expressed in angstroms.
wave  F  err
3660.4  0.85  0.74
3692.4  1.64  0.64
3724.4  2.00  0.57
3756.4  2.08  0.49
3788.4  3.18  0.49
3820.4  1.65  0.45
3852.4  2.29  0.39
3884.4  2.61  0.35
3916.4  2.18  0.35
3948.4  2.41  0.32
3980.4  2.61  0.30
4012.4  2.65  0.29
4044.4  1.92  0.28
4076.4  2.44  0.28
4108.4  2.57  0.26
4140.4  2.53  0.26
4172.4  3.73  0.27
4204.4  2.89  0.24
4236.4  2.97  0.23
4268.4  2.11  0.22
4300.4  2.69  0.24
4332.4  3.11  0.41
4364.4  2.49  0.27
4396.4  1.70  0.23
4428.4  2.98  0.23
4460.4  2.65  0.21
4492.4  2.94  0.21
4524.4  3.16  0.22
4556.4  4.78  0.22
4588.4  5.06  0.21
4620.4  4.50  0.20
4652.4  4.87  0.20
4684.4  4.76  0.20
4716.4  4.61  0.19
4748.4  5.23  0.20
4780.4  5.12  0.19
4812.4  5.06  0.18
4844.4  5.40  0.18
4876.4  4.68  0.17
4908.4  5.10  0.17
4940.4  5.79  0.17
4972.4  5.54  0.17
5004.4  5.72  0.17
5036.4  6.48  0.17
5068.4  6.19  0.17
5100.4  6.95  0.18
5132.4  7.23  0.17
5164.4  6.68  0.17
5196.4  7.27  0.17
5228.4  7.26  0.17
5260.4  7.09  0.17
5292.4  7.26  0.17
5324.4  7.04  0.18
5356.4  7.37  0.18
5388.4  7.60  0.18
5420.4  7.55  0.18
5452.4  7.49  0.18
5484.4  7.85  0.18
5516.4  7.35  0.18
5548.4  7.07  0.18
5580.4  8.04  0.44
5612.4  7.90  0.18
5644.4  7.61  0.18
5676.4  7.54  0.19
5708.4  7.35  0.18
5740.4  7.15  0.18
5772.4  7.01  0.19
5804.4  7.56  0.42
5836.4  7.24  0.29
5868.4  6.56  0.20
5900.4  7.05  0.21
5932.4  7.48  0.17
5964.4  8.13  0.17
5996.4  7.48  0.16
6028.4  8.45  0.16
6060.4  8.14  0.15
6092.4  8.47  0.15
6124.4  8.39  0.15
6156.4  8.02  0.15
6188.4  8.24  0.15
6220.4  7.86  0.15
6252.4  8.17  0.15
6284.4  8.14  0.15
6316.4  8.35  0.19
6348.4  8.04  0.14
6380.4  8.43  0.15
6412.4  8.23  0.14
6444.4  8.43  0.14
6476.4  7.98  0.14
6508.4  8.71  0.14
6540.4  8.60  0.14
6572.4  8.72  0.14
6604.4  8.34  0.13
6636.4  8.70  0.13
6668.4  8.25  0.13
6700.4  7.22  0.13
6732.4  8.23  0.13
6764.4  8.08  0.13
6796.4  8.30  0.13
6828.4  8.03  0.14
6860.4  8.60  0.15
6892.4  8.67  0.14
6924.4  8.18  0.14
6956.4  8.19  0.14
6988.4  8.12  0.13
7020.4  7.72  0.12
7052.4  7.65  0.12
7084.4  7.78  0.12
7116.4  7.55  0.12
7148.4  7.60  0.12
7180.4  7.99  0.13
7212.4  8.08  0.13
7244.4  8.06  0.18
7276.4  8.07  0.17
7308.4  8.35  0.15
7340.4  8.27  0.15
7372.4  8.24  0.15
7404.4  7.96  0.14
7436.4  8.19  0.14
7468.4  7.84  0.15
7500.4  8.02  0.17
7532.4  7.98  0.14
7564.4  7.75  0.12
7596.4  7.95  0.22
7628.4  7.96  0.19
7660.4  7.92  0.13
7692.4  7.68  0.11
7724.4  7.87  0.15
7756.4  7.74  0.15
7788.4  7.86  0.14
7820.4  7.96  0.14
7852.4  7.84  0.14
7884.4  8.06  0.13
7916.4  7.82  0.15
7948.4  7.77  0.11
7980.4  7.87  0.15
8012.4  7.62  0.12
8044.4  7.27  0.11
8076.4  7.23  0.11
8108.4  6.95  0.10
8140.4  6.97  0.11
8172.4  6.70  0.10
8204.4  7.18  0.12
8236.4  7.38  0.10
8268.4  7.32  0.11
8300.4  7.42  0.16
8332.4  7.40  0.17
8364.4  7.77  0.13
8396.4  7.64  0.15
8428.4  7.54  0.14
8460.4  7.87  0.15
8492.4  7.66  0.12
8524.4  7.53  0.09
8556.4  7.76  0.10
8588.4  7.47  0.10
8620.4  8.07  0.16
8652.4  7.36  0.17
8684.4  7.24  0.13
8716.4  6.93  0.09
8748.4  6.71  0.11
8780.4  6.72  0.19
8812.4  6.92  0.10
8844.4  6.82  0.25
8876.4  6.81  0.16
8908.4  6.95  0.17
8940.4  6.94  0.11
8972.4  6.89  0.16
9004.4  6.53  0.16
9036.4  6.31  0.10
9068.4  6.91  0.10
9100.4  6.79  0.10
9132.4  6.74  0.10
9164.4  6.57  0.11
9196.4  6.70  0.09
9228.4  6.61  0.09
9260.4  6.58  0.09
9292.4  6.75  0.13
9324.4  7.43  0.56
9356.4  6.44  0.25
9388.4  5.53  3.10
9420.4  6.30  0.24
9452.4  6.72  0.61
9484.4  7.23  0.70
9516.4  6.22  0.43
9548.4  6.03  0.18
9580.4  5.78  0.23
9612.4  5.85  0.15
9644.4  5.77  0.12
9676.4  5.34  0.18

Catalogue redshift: 0.14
